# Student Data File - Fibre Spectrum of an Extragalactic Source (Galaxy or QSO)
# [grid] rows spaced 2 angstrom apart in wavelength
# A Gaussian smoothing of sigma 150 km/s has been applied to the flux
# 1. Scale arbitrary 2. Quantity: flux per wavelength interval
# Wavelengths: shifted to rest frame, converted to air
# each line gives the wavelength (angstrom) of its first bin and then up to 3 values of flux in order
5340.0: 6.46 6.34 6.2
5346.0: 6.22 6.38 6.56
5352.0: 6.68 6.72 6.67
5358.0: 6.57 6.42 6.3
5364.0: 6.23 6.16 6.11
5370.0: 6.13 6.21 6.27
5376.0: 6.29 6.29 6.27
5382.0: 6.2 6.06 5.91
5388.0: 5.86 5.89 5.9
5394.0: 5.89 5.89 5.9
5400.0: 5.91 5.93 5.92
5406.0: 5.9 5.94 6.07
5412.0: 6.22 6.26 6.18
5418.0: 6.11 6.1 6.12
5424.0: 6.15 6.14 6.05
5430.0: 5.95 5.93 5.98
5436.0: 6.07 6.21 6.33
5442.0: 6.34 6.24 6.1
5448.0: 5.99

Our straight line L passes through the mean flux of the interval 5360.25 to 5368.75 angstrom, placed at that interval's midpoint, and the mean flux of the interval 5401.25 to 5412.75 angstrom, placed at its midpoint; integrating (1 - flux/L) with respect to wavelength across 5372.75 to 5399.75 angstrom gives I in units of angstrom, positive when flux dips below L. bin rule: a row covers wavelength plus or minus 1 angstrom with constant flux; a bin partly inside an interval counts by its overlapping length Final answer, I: 0.27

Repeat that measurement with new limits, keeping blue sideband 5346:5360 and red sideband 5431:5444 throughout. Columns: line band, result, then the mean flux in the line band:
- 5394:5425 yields 1.2 angstrom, 6.04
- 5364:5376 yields 0.5 angstrom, 6.19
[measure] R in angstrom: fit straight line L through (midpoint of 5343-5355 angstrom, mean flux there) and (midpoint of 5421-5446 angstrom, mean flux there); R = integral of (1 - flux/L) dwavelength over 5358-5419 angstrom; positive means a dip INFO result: 2.0 angstrom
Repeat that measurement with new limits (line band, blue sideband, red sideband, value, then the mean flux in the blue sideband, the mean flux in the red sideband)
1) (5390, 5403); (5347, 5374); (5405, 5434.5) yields 0.6 angstrom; 6.39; 6.07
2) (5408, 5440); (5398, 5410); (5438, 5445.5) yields 0.0 angstrom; 5.93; 6.28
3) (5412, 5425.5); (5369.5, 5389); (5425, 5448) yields -0.1 angstrom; 6.15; 6.12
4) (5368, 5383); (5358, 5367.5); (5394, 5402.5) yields -0.2 angstrom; 6.3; 5.9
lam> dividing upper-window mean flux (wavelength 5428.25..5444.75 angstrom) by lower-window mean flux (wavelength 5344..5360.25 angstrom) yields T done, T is 0.94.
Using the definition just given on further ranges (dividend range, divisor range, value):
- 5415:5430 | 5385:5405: 1.04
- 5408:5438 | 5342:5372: 0.96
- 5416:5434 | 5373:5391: 0.99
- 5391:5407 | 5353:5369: 0.92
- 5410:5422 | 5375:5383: 0.98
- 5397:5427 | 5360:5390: 0.98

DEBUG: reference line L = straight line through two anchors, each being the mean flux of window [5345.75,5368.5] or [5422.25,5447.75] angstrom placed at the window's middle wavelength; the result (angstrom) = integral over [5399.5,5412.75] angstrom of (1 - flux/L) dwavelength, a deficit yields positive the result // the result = 0.5 angstrom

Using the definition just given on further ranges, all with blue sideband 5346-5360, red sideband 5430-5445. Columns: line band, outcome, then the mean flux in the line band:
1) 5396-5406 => 0.65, 5.91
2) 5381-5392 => 0.72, 5.98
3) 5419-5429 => 0.16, 6.11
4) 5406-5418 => 0.30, 6.11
